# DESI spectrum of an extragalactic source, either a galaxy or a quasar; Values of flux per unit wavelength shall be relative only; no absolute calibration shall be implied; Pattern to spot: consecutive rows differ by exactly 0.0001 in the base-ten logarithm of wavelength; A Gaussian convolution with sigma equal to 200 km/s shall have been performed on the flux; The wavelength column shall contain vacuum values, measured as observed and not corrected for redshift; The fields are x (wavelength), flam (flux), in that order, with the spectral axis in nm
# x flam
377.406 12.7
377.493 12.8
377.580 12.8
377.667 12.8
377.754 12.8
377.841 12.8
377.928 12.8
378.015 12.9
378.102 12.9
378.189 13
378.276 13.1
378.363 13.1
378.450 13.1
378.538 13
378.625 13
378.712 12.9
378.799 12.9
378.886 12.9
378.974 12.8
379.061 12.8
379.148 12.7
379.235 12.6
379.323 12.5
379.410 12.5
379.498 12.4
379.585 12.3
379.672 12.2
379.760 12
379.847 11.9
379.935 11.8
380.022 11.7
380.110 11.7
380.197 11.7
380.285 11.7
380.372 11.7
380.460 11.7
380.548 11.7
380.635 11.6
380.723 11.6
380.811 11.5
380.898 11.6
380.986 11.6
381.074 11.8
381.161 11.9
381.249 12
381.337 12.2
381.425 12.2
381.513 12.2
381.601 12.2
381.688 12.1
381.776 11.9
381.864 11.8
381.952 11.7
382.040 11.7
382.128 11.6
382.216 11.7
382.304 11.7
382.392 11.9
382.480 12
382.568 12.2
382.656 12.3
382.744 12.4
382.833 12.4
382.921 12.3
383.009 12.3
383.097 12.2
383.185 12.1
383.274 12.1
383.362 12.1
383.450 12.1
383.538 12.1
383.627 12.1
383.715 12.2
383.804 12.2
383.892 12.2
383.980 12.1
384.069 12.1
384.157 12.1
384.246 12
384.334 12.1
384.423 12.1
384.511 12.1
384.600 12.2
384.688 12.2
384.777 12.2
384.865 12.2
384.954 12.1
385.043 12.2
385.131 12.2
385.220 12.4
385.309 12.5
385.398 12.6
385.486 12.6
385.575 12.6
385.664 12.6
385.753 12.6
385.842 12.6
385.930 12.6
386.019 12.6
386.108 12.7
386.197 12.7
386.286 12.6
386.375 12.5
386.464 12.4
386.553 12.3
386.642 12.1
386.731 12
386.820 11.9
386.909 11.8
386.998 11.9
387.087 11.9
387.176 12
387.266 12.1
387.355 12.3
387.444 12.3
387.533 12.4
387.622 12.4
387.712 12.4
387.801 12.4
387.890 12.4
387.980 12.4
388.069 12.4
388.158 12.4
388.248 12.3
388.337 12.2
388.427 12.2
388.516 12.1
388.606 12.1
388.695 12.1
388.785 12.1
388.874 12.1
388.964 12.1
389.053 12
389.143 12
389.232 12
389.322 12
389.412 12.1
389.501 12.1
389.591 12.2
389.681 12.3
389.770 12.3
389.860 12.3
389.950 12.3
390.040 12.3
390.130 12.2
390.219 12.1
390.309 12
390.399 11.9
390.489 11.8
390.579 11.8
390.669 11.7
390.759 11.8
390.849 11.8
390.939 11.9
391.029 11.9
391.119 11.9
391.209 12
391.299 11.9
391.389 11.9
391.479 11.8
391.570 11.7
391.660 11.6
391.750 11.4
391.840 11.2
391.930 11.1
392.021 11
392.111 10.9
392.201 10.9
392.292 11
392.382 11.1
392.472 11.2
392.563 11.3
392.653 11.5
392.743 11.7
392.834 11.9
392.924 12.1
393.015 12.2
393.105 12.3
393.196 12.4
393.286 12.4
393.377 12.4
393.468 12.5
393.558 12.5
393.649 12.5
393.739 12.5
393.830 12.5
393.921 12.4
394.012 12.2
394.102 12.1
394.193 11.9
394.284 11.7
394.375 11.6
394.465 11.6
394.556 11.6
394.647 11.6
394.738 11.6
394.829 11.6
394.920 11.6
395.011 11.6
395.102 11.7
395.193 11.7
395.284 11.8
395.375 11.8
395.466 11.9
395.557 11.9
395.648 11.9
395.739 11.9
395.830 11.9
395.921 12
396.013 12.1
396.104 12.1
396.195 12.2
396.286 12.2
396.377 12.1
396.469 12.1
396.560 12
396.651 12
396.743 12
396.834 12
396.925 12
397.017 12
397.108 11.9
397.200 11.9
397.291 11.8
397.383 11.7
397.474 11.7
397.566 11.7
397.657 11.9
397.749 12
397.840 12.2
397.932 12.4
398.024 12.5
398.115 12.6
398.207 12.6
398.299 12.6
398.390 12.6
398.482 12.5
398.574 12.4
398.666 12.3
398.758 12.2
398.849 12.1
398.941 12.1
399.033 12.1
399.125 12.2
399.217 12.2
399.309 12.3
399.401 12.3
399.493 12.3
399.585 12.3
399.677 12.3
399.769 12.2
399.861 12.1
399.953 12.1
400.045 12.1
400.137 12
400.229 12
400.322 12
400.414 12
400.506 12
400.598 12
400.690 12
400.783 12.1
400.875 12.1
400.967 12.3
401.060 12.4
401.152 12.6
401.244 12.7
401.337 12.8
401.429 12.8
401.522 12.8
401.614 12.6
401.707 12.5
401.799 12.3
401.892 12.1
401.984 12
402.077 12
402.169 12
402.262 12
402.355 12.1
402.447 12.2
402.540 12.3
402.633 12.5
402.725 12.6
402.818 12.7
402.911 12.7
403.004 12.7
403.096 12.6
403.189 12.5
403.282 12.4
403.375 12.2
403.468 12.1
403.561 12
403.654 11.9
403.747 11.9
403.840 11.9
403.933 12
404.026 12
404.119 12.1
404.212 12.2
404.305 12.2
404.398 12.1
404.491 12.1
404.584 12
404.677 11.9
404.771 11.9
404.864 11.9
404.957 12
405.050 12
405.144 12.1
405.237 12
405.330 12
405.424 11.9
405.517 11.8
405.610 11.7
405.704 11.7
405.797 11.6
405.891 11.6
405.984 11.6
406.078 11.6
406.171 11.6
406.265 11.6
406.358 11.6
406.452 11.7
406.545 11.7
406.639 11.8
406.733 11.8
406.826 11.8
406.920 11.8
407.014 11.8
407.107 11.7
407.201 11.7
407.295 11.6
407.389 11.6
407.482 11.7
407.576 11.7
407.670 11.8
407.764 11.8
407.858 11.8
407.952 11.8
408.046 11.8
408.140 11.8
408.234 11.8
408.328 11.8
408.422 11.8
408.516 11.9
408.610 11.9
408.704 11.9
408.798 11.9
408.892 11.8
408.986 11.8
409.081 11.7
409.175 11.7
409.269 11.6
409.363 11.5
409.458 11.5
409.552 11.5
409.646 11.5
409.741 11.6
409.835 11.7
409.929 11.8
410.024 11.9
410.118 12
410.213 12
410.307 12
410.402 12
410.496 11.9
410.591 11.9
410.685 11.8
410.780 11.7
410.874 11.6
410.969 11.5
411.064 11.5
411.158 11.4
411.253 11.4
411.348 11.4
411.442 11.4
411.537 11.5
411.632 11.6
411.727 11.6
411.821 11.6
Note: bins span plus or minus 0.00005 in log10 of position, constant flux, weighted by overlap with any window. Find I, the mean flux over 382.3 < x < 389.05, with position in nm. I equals 12.2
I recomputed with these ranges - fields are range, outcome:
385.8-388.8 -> 12.3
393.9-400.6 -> 12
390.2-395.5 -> 11.8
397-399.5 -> 12.2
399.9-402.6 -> 12.2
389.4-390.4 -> 12.2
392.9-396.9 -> 12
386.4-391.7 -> 12.1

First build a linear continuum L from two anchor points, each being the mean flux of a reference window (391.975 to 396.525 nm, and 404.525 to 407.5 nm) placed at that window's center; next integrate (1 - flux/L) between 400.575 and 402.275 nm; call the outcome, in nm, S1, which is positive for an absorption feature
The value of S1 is -0.075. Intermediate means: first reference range 11.9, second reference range 11.8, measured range 12.3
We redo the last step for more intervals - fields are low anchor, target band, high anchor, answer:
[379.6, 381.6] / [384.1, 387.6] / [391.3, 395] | -0.14 nm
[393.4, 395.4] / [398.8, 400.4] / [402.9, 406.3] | -0.02 nm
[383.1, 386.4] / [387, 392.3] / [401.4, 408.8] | 0.11 nm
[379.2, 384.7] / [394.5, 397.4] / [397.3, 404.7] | 0.07 nm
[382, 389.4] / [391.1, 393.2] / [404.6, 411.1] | 0.09 nm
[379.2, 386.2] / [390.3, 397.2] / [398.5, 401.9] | 0.20 nm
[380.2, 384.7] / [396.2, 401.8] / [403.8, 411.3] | -0.16 nm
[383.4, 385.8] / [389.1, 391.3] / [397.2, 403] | 0.04 nm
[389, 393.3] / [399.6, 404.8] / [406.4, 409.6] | -0.20 nm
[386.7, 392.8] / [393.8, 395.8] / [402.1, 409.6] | 0.02 nm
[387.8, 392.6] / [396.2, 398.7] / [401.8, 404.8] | -0.02 nm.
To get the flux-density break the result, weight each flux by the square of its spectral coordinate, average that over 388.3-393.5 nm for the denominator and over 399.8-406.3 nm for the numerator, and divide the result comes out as 1.09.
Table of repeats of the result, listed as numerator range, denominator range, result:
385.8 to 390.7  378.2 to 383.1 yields 1.04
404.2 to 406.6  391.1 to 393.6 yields 1.08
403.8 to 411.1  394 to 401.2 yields 1.03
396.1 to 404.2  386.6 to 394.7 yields 1.07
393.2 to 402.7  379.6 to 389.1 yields 1.07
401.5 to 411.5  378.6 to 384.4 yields 1.12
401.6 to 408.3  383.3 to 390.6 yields 1.07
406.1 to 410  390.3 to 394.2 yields 1.07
